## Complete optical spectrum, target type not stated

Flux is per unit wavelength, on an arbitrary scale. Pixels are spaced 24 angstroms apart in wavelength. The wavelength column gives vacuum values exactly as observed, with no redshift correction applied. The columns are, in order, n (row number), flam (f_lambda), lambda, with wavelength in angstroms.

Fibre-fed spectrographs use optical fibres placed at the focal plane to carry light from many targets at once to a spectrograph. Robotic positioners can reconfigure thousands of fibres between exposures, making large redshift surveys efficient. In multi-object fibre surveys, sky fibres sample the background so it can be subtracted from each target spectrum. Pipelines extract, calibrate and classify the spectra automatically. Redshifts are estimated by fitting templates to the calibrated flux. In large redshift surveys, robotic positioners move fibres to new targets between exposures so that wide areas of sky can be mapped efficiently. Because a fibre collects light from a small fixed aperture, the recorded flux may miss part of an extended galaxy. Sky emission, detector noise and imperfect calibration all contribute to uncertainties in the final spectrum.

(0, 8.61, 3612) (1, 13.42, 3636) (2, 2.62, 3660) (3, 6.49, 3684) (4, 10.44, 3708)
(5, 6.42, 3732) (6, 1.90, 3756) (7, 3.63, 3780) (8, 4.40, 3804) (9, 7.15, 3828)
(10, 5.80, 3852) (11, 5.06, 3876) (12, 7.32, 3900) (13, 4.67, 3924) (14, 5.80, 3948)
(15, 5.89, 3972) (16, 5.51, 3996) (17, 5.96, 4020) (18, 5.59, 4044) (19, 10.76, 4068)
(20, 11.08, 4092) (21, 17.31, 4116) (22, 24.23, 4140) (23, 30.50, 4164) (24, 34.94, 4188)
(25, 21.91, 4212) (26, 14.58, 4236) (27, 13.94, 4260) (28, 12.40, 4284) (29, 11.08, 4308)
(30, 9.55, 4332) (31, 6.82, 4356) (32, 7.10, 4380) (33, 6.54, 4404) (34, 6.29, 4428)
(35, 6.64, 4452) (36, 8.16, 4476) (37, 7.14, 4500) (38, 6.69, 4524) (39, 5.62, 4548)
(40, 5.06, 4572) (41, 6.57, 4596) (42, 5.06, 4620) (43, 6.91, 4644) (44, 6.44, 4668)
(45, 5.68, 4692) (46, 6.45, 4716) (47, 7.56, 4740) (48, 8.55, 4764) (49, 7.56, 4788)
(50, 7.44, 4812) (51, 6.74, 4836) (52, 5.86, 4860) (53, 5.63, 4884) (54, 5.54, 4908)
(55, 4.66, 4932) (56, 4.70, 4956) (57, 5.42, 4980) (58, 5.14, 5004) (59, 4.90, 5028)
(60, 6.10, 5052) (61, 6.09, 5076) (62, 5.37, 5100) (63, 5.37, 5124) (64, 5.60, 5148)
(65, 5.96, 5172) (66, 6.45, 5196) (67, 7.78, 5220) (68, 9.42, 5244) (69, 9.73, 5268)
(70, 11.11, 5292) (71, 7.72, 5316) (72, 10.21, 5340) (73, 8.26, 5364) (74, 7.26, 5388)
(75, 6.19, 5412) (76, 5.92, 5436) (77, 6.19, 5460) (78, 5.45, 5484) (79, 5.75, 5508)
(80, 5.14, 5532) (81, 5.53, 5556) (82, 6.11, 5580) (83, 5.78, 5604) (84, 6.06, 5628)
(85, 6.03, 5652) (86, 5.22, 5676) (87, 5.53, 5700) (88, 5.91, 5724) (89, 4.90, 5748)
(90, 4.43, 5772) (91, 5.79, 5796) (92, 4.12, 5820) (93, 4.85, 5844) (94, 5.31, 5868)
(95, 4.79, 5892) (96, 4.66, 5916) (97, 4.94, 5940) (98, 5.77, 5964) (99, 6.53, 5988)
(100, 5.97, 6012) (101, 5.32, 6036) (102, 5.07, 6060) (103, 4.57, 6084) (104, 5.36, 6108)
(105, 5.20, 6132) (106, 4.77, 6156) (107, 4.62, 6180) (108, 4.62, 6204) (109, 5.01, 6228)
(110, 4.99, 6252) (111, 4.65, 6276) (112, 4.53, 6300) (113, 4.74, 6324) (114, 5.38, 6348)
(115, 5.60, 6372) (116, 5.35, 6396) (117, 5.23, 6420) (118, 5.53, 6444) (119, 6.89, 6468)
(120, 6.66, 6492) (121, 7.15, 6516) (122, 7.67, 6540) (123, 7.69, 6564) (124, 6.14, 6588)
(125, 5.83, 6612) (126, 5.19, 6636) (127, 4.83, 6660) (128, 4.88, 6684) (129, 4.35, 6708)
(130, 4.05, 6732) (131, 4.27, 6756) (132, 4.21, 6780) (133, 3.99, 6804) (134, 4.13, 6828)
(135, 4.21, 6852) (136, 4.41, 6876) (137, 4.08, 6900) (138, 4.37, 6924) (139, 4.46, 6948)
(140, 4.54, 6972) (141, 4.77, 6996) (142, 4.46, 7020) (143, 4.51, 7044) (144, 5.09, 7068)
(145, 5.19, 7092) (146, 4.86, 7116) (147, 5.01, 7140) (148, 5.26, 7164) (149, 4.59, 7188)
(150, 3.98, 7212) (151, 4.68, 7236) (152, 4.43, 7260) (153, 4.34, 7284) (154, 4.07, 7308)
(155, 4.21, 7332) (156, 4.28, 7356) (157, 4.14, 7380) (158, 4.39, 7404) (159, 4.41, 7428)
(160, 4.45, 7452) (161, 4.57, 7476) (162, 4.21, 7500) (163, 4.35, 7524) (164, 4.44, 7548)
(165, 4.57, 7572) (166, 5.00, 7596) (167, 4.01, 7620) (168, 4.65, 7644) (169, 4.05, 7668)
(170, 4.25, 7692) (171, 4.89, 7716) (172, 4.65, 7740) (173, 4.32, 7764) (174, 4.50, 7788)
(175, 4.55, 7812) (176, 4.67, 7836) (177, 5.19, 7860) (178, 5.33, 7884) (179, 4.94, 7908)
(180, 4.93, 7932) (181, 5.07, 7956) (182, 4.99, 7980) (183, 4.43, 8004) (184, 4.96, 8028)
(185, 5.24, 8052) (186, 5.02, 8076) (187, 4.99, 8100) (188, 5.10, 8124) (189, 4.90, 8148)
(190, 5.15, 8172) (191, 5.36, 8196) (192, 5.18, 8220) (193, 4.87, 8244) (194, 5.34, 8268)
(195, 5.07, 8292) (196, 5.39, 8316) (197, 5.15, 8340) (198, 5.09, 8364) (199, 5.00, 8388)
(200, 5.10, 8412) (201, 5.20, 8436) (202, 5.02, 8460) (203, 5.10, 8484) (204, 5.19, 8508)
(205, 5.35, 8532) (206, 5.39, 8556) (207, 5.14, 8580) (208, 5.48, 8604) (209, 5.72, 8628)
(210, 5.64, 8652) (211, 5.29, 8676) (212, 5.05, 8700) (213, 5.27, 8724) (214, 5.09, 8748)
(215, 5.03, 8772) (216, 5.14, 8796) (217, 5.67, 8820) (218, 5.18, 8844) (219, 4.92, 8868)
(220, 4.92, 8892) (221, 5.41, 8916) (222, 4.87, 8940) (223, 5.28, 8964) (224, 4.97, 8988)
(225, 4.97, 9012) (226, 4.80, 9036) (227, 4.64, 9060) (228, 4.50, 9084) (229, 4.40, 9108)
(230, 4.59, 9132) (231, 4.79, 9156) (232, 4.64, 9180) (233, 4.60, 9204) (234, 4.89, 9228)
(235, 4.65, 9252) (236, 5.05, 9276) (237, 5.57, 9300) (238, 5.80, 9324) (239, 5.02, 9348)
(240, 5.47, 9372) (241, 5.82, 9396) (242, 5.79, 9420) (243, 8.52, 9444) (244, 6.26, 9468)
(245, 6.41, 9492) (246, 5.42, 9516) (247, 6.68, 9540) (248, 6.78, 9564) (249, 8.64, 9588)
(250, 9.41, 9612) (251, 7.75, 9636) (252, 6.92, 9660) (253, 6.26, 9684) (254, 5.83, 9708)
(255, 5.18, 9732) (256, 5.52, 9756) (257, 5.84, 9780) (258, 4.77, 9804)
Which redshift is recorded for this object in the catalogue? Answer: 2.429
